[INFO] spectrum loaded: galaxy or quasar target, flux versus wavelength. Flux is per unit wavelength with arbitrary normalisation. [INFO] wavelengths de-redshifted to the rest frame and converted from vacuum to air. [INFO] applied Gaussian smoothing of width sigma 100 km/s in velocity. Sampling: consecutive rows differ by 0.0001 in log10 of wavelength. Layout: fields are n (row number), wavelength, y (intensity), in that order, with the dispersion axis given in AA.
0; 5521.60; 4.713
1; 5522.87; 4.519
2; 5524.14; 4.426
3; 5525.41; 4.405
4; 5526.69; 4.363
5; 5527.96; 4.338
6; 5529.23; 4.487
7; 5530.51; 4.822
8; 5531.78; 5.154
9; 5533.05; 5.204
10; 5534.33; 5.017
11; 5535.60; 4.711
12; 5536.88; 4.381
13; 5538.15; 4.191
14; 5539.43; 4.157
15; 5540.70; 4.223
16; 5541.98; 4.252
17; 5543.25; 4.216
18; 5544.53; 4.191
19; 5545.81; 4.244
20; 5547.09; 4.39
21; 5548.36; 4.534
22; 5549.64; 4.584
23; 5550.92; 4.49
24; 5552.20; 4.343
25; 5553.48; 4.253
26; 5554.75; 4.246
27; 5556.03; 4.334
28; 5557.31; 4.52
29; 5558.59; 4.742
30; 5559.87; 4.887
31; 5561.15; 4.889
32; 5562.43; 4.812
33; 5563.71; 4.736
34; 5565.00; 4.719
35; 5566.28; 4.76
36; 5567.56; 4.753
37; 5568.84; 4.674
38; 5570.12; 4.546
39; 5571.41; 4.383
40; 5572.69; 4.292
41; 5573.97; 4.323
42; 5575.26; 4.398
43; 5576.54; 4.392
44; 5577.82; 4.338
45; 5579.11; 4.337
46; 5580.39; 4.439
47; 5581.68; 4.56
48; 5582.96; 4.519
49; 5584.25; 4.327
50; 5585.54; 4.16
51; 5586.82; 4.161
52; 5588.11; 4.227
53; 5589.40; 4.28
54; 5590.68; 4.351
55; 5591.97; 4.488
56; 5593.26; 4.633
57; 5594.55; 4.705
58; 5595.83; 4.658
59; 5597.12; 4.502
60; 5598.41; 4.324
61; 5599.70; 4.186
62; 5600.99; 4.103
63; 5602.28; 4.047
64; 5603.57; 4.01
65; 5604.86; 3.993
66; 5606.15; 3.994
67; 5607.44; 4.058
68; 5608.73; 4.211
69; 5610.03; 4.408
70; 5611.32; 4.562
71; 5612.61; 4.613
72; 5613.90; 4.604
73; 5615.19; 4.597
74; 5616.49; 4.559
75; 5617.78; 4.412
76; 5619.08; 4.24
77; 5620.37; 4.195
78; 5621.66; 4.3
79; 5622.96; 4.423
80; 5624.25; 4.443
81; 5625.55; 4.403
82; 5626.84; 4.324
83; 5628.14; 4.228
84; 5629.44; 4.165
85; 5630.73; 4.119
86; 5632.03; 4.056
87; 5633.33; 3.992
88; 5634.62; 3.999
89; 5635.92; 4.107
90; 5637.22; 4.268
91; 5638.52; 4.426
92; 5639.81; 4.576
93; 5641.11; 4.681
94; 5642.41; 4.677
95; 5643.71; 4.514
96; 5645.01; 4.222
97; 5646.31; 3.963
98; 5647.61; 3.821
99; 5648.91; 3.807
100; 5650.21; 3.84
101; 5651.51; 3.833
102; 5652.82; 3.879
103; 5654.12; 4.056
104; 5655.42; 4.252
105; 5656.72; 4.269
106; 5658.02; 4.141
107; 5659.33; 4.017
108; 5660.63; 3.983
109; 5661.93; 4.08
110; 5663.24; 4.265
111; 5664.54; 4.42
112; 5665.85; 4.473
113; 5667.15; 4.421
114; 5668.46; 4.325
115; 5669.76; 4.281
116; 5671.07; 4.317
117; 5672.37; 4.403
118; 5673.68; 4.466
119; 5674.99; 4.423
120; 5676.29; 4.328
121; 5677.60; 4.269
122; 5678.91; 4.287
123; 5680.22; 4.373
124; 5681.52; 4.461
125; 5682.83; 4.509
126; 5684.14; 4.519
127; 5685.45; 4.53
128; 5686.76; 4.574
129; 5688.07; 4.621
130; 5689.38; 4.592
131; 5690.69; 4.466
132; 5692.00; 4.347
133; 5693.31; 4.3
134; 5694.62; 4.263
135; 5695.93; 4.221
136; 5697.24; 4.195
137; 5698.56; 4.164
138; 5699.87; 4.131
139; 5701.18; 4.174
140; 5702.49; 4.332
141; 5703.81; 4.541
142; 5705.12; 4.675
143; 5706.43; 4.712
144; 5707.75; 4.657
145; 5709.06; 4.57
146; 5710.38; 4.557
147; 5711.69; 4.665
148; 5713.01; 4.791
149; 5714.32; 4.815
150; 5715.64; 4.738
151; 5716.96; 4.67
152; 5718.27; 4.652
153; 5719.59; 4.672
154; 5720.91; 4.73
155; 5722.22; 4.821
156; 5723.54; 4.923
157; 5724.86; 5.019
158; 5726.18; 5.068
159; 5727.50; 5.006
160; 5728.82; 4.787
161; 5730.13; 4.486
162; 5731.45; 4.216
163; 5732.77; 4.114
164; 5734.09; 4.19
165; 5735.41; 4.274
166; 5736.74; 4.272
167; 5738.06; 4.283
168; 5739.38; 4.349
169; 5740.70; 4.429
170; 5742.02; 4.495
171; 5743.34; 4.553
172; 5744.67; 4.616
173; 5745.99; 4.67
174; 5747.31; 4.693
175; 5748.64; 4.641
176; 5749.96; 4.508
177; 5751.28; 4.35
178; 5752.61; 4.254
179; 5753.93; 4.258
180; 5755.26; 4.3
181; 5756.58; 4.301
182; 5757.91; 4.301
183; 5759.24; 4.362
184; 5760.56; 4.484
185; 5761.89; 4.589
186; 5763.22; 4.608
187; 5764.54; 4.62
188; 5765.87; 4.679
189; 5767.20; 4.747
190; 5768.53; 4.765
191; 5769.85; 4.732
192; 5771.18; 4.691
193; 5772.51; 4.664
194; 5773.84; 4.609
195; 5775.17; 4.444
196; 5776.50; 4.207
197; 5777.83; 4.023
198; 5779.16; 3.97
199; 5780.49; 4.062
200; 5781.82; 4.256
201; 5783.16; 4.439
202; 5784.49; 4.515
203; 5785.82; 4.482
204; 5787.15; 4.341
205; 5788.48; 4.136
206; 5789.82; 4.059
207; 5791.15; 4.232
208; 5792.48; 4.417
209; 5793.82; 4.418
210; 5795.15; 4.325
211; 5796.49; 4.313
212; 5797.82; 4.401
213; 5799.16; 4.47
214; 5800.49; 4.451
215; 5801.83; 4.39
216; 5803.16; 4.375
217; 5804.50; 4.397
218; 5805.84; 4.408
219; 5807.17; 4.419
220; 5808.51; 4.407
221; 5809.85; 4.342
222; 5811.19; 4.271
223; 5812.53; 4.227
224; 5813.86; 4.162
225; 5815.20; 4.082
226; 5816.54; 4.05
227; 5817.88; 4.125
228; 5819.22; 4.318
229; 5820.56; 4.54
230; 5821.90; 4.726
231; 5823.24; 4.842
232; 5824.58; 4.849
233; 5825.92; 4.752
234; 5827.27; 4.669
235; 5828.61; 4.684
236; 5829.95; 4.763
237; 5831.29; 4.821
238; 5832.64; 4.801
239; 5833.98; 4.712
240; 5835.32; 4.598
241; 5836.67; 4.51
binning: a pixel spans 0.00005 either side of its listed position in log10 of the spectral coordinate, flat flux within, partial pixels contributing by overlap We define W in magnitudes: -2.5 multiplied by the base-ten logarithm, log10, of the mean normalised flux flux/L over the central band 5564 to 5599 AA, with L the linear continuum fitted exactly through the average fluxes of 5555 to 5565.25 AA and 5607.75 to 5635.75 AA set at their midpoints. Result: 0.02 mag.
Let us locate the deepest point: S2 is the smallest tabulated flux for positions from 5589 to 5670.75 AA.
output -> 3.807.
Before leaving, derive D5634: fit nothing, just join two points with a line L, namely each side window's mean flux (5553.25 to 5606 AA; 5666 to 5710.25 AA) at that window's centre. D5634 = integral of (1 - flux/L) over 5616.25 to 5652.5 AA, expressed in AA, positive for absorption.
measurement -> 1.60 AA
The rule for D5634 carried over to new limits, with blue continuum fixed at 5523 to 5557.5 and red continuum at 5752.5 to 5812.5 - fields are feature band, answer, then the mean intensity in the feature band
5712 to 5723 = -0.8 AA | 4.74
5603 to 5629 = 0.7 AA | 4.33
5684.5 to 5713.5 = -0.2 AA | 4.46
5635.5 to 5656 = 1.2 AA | 4.18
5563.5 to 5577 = -0.3 AA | 4.54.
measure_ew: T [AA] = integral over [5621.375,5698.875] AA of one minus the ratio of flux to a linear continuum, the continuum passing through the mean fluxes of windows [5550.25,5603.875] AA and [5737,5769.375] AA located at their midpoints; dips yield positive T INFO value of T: 3.3 AA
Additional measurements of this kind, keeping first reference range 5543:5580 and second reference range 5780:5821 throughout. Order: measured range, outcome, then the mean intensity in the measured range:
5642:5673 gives 1.76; 4.17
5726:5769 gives -1.27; 4.49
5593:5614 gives 0.69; 4.32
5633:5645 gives 0.20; 4.36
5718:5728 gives -1.12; 4.86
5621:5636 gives 0.77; 4.22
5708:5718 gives -0.69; 4.69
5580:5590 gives 0.33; 4.33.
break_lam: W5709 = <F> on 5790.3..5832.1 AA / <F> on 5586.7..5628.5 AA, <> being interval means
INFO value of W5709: 1.02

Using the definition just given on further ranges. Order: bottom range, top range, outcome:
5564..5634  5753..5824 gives 1.01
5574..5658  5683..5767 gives 1.05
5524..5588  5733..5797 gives 0.98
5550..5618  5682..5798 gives 1.01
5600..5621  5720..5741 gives 1.06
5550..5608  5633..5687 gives 0.96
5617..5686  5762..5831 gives 1.04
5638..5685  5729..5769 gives 1.04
